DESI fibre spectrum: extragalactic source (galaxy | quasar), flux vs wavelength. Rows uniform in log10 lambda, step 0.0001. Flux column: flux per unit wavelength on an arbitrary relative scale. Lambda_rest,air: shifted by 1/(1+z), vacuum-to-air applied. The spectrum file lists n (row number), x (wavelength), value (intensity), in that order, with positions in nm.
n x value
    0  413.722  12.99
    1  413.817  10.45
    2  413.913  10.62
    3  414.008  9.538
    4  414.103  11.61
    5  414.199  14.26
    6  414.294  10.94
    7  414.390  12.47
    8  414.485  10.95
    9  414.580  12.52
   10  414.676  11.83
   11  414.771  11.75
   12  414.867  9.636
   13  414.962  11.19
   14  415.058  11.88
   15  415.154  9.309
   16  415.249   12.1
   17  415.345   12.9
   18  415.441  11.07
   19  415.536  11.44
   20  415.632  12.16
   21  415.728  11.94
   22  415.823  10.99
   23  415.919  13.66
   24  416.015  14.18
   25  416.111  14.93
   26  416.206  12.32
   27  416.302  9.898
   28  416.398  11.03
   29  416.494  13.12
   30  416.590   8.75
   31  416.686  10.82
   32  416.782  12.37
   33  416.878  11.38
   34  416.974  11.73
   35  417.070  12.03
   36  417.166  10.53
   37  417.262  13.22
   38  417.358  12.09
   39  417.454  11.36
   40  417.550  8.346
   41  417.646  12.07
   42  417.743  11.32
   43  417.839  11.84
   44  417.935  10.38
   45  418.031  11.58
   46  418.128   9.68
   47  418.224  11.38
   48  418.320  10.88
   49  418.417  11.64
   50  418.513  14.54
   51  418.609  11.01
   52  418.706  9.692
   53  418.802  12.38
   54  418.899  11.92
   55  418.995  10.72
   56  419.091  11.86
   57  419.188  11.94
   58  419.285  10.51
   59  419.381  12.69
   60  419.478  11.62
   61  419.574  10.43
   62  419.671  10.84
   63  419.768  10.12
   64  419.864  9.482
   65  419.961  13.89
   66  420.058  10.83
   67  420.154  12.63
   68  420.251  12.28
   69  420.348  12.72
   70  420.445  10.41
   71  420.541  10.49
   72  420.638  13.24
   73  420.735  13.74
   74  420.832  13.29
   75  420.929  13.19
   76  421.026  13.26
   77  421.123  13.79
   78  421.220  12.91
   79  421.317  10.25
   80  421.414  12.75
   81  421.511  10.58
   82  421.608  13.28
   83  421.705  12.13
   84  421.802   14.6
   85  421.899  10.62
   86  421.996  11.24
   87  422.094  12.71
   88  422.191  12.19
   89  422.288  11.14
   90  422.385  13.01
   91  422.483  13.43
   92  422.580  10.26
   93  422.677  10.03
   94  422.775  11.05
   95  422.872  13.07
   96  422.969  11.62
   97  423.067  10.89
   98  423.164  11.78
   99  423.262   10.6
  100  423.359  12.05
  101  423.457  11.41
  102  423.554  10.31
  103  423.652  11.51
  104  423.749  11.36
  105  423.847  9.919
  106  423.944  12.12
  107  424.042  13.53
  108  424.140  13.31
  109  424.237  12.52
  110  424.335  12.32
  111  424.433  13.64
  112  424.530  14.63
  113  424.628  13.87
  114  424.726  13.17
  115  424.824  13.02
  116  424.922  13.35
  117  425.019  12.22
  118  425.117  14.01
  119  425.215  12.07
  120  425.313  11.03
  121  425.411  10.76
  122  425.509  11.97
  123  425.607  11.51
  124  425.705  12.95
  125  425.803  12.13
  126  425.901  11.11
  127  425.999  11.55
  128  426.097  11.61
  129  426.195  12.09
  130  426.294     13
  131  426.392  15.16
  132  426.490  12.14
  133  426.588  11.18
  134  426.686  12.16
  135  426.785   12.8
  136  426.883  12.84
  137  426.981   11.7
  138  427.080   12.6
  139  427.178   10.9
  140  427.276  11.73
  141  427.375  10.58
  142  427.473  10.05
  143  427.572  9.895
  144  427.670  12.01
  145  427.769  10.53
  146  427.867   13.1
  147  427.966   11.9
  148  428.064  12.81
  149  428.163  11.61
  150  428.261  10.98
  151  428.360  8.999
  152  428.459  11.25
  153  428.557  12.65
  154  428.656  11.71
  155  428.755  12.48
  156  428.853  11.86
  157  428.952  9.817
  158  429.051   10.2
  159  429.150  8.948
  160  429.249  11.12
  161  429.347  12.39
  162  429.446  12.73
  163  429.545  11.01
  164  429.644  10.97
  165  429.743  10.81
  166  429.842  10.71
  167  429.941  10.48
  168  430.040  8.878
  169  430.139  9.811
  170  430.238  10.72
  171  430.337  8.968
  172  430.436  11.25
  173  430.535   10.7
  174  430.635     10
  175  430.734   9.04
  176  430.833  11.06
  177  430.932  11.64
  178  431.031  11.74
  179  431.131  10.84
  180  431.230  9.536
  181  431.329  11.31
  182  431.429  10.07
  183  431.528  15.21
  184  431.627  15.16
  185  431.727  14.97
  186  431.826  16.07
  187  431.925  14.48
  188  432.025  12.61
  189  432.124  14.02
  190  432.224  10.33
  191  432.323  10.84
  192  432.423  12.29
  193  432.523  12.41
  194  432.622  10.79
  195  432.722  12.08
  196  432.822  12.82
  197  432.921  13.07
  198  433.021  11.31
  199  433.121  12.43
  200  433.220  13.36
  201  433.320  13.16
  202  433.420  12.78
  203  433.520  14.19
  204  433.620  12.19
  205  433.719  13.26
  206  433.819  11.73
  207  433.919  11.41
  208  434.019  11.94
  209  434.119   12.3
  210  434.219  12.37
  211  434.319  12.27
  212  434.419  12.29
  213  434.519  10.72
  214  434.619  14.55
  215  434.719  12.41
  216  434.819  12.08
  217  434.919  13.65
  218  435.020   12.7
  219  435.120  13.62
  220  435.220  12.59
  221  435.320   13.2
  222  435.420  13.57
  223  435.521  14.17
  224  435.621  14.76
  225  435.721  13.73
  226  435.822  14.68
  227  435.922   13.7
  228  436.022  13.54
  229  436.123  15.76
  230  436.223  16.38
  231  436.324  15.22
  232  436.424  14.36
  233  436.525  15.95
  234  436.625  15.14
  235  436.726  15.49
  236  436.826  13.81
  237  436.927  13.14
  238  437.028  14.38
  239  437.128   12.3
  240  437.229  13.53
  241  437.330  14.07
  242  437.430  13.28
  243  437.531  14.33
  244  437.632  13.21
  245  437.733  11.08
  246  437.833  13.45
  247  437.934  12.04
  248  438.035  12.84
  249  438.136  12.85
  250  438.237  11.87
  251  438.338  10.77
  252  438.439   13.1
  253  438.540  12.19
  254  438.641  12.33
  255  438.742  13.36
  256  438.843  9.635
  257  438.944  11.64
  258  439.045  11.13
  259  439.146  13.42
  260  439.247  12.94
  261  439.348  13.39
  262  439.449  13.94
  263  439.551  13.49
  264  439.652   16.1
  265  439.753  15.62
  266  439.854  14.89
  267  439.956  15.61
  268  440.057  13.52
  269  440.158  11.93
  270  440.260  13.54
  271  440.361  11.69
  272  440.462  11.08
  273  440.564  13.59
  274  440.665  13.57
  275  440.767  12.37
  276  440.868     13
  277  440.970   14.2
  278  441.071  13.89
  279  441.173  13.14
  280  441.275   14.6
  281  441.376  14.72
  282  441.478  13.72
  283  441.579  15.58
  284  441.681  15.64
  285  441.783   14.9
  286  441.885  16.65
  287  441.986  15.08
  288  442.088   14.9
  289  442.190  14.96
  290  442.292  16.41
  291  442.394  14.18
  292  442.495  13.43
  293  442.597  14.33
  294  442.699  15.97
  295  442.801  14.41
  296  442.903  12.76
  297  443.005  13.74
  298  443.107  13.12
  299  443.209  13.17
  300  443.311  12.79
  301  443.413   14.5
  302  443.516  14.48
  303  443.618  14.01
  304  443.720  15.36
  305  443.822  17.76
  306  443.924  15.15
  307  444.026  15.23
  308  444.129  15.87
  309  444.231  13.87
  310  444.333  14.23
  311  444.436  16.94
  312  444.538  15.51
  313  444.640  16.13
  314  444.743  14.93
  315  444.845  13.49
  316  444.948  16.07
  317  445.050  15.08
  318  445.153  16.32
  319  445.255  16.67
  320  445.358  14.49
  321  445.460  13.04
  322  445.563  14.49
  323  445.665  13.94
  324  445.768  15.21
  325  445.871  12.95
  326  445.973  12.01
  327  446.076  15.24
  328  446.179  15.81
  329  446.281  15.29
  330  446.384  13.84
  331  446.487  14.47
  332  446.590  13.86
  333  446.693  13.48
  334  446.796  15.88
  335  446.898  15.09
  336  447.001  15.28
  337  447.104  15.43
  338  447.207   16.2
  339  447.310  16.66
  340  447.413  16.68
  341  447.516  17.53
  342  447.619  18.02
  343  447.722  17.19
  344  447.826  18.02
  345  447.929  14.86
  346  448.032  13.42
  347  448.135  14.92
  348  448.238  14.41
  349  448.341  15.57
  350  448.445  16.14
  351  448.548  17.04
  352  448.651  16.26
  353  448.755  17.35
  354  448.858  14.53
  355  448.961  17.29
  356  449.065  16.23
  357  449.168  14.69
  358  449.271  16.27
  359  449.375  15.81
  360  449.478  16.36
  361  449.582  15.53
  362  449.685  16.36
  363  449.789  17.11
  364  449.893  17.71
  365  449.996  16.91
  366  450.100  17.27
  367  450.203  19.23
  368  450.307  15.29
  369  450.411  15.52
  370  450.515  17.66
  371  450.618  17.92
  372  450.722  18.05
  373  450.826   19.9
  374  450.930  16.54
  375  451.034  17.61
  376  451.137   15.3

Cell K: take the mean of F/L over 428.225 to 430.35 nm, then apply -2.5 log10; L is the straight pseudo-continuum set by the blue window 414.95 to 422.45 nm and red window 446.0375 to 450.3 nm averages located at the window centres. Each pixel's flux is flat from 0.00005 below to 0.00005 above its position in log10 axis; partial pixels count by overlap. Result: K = 0.22 mag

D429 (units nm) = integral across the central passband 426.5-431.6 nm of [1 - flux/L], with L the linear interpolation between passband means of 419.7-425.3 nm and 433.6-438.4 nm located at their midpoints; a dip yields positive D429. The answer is 0.621 nm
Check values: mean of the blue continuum 12.2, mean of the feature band 11.2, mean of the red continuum 13.3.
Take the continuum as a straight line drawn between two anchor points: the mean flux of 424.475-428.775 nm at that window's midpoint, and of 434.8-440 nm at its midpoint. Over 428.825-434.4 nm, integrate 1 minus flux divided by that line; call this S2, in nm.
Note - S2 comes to 0.43 nm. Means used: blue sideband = 12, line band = 11.8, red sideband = 13.5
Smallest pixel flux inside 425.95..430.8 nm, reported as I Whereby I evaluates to 8.878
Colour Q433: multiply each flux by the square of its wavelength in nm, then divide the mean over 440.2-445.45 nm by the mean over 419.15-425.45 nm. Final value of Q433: 1.3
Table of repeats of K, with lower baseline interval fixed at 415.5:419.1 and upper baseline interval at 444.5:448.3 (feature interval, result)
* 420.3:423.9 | 0.02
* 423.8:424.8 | -0.04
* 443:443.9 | 0.03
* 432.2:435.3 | 0.10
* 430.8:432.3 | 0.06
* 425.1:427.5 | 0.07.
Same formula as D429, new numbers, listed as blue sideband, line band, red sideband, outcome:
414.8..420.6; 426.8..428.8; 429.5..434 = 0.04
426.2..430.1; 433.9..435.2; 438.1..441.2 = -0.02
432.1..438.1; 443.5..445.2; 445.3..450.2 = -0.04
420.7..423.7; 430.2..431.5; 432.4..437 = 0.23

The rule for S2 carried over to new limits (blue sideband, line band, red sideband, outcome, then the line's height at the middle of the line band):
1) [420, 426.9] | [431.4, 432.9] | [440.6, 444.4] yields 0.03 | 13.2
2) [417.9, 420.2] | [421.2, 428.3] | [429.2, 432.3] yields -0.34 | 11.5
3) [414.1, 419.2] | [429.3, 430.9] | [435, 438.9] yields 0.28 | 12.9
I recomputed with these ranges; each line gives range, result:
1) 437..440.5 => 9.635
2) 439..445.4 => 11.08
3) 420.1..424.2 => 9.919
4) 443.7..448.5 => 12.01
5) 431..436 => 9.536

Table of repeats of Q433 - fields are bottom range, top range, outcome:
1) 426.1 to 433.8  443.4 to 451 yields 1.45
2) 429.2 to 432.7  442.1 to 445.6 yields 1.36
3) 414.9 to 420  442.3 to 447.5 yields 1.46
